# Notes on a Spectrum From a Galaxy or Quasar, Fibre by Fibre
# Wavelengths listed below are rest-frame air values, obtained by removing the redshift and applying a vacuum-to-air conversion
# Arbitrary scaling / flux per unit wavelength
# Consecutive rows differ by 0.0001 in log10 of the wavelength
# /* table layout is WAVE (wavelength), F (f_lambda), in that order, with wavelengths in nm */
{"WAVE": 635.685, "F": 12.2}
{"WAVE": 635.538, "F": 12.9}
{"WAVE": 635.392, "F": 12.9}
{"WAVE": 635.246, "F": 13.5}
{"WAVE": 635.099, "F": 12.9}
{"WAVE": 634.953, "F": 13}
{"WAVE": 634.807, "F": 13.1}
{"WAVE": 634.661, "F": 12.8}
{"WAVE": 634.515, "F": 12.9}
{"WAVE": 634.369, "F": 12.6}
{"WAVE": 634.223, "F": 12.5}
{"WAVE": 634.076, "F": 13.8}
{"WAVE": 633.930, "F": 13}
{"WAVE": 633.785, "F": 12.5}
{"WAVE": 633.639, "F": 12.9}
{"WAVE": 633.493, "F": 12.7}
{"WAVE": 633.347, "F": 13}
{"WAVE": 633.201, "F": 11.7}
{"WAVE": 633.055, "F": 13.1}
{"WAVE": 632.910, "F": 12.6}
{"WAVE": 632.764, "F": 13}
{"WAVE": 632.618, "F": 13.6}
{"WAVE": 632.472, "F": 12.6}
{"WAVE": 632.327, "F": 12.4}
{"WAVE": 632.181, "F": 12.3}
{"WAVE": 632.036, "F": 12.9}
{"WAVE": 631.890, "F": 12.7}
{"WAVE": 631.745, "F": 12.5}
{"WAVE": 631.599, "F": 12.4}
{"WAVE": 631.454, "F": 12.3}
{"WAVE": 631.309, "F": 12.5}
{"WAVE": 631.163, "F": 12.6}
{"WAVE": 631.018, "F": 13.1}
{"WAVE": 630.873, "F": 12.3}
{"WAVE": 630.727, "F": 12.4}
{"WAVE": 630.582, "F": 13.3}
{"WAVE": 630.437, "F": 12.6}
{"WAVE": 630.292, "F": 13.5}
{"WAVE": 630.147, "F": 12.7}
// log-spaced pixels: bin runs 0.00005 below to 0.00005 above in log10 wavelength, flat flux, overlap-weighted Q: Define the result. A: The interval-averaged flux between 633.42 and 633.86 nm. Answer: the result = 12.7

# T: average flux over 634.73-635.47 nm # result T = 13.1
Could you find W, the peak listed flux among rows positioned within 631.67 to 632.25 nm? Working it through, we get 12.9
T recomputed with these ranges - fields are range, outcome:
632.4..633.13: 13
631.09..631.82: 12.5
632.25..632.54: 12.5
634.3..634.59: 12.8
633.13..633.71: 12.6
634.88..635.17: 13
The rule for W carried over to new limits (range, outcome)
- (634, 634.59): 13.8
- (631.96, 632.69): 13.6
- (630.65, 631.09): 13.1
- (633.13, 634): 13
